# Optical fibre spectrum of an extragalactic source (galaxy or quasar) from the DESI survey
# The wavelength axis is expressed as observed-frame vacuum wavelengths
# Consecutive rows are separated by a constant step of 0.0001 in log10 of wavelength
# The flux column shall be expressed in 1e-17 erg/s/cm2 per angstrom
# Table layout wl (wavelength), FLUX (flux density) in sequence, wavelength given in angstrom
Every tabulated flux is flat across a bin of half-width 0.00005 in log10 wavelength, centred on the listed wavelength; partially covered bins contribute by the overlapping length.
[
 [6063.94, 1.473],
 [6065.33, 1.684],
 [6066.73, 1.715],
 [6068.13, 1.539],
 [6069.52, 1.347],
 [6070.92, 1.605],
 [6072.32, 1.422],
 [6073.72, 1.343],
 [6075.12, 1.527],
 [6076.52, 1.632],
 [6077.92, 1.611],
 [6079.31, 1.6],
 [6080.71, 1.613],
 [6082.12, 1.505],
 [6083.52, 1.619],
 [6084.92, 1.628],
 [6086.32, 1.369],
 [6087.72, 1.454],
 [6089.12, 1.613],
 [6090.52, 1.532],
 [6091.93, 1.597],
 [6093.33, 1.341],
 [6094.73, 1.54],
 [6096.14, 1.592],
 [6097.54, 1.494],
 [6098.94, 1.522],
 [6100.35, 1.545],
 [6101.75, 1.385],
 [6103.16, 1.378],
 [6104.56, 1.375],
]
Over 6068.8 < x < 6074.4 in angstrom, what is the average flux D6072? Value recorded 1.43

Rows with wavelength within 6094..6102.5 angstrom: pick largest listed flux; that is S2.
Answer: 1.592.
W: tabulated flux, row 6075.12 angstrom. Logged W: 1.527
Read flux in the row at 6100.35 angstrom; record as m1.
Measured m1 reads 1.545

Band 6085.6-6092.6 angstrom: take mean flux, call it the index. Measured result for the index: 1.51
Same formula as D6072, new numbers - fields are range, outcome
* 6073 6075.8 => 1.43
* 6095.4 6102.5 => 1.51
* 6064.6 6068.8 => 1.65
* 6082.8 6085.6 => 1.62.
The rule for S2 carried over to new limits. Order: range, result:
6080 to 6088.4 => 1.628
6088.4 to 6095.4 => 1.613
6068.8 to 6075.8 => 1.605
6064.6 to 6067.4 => 1.715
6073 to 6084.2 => 1.632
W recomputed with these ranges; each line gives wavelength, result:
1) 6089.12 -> 1.613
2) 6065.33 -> 1.684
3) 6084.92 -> 1.628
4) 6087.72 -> 1.454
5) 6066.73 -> 1.715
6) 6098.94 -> 1.522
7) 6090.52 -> 1.532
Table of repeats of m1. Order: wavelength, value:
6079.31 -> 1.6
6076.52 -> 1.632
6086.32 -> 1.369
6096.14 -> 1.592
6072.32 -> 1.422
